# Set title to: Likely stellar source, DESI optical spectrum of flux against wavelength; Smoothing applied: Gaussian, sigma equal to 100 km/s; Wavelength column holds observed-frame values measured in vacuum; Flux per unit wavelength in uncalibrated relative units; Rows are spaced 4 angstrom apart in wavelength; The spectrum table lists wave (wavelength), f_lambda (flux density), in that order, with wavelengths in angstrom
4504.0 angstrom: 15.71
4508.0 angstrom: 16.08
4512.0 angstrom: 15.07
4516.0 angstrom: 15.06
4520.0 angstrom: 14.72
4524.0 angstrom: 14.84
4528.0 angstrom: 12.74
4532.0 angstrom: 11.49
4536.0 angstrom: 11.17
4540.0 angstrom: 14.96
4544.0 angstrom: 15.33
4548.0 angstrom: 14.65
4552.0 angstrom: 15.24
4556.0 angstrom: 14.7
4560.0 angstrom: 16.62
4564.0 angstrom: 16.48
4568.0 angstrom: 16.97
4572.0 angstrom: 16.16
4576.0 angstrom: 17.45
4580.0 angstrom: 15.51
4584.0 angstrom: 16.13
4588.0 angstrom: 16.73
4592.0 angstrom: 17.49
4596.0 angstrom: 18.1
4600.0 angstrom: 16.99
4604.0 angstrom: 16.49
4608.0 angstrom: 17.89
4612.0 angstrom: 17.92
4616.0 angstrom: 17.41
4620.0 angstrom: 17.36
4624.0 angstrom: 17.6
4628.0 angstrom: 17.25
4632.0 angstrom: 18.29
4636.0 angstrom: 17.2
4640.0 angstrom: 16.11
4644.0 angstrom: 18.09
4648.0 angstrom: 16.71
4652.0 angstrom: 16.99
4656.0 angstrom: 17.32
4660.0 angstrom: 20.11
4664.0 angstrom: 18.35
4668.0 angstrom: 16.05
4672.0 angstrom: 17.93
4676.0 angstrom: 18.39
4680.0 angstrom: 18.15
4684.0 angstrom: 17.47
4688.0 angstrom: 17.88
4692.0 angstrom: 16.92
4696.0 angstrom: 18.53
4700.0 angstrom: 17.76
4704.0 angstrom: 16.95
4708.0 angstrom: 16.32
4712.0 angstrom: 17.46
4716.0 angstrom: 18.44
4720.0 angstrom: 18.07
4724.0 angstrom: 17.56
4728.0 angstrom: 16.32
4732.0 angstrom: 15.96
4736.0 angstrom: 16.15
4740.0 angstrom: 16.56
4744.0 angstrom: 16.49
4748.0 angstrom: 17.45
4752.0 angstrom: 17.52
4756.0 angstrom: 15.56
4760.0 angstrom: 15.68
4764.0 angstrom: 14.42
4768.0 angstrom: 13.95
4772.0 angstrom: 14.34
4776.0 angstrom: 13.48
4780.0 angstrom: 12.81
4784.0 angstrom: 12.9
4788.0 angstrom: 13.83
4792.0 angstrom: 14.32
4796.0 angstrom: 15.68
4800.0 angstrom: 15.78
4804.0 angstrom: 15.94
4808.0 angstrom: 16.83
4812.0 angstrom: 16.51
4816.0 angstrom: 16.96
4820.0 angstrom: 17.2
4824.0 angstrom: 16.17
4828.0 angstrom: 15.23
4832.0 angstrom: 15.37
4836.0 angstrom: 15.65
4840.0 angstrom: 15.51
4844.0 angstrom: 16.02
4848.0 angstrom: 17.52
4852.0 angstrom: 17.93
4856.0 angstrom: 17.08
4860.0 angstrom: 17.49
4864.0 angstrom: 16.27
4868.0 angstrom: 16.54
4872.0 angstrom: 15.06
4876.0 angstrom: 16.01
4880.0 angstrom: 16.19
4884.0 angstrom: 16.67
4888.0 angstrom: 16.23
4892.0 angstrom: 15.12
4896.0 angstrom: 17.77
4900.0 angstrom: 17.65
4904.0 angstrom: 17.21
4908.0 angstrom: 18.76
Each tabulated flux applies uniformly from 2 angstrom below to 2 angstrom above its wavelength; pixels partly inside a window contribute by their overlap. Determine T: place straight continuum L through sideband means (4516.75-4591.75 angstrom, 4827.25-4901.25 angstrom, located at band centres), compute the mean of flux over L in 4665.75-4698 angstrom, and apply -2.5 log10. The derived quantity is -0.13 mag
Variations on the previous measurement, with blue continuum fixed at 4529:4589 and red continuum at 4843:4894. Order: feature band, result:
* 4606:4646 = -0.13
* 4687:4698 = -0.13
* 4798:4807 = 0.02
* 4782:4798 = 0.14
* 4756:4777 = 0.11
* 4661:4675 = -0.13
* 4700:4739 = -0.08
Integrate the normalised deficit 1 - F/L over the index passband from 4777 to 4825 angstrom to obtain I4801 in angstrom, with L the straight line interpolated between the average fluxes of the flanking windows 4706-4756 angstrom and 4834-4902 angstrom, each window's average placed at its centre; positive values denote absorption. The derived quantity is 3.9 angstrom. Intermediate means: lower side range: 17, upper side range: 16.5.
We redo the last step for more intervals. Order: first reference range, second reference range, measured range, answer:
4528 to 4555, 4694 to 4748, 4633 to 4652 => -1.7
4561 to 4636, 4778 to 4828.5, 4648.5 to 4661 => -0.9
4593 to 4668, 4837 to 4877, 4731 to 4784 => 5.2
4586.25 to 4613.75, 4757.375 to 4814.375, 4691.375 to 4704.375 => -1.4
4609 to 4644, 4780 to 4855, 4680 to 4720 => -1.8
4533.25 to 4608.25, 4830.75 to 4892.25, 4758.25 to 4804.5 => 5.3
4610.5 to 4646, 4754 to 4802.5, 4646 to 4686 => -2.5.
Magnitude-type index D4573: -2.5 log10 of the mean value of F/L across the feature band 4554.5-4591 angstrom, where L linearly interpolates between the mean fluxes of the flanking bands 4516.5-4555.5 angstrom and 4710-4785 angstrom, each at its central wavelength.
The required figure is -0.15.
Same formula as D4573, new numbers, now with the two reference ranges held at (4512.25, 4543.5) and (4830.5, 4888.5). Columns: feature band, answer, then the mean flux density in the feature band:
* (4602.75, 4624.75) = -0.21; 17.5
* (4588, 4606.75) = -0.20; 17.2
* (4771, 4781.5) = 0.16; 13.5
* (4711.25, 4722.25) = -0.18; 18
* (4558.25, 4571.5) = -0.18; 16.6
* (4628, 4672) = -0.19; 17.5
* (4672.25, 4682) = -0.22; 18.2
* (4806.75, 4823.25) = -0.05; 16.8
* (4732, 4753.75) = -0.09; 16.7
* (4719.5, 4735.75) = -0.10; 16.8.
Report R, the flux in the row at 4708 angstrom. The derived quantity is 16.32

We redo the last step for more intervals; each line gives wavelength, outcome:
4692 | 16.92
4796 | 15.68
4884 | 16.67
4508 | 16.08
